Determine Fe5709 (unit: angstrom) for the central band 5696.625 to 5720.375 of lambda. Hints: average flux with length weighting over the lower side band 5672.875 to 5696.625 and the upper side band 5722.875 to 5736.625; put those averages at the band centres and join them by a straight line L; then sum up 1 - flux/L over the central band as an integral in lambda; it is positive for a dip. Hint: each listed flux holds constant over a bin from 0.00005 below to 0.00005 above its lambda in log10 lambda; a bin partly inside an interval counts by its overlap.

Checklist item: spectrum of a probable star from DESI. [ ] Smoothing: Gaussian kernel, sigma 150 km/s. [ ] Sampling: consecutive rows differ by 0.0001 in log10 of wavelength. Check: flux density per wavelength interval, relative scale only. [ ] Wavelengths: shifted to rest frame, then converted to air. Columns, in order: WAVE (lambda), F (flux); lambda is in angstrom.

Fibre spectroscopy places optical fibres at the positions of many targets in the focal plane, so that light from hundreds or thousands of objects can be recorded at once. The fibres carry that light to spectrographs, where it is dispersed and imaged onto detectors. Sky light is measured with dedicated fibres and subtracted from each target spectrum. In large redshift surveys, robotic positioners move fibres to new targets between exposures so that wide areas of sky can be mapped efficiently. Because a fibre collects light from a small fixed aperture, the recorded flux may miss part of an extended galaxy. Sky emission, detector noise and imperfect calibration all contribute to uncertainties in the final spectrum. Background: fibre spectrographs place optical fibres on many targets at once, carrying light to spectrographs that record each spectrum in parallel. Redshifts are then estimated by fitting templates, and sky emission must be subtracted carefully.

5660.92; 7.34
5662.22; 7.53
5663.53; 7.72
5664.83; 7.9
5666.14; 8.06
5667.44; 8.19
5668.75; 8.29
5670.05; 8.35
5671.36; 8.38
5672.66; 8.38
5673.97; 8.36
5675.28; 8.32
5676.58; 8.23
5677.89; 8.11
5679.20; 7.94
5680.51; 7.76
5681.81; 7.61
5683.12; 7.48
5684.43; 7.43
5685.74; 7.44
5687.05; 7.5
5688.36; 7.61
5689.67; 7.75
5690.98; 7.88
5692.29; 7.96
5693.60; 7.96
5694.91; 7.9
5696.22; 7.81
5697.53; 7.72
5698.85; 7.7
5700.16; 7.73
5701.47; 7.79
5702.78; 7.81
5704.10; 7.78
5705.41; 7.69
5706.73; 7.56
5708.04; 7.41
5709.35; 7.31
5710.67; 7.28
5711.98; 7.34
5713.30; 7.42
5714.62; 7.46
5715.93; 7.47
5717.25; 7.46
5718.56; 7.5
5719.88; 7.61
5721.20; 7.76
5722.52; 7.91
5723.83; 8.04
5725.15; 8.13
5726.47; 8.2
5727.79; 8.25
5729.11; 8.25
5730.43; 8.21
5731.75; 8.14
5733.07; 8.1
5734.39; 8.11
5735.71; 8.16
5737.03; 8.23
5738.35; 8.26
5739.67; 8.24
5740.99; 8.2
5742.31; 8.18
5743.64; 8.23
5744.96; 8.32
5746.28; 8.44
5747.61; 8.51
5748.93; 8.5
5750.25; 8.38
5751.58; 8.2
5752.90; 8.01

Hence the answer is 1.3 angstrom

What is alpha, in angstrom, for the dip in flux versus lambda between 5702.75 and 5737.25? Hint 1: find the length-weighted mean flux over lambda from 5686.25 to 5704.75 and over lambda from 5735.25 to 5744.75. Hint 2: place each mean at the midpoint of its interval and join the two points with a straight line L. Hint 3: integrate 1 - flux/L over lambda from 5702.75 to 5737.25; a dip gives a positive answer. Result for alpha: 1.0 angstrom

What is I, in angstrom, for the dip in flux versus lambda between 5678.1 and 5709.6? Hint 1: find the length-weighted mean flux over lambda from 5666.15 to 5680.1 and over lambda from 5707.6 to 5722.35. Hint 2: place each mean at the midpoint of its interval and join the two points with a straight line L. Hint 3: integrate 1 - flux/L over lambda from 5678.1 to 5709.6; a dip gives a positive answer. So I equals 0.62 angstrom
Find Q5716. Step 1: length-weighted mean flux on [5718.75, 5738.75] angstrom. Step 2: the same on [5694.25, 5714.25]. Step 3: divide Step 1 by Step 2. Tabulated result 1.06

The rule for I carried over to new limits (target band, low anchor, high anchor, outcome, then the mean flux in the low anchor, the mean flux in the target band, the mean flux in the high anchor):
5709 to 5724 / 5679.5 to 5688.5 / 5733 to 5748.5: 0.8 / 7.56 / 7.54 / 8.26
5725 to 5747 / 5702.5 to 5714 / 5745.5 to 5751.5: -0.2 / 7.49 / 8.22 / 8.43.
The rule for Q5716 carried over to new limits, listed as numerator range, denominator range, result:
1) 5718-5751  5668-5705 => 1.03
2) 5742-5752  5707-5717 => 1.13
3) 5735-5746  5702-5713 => 1.10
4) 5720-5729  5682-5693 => 1.05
